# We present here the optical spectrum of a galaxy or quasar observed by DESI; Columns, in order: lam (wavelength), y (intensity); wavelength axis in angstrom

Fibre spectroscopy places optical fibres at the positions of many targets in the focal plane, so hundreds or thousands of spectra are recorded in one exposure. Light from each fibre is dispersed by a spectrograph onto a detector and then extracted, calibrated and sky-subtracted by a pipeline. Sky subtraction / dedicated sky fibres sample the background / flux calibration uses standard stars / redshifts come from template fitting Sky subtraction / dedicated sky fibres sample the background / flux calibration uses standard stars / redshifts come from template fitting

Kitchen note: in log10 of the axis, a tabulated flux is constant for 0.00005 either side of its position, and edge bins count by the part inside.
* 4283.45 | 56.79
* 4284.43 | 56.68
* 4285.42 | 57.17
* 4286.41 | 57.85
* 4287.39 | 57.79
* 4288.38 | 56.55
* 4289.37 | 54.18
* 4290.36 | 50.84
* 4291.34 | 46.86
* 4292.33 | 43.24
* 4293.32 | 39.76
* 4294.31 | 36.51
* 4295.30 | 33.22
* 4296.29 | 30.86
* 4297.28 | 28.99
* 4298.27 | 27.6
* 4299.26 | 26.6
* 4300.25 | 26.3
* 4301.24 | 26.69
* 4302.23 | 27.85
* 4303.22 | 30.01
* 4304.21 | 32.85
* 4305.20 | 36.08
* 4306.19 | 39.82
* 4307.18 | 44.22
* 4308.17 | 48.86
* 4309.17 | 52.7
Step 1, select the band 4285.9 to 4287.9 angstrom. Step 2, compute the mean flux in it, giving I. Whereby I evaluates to 57.8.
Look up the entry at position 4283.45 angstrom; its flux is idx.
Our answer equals 56.79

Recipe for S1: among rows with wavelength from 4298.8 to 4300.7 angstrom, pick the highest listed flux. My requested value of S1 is 26.6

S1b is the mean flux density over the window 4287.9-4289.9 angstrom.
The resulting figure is 55.2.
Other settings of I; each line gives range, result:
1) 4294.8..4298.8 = 30.1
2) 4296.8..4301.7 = 27.2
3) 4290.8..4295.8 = 40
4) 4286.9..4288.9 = 57.1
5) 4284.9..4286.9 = 57.4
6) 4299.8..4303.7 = 27.7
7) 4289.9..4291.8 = 49.1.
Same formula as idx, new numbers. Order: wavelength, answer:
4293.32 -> 39.76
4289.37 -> 54.18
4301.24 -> 26.69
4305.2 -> 36.08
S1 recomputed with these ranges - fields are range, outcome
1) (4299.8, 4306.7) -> 39.82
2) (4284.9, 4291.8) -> 57.85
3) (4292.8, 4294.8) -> 39.76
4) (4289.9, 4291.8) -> 50.84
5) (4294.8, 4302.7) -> 33.22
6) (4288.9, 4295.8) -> 54.18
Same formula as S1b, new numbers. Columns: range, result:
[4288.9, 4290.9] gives 52.5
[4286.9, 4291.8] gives 53.3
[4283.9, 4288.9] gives 57.2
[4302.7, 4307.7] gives 36.7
